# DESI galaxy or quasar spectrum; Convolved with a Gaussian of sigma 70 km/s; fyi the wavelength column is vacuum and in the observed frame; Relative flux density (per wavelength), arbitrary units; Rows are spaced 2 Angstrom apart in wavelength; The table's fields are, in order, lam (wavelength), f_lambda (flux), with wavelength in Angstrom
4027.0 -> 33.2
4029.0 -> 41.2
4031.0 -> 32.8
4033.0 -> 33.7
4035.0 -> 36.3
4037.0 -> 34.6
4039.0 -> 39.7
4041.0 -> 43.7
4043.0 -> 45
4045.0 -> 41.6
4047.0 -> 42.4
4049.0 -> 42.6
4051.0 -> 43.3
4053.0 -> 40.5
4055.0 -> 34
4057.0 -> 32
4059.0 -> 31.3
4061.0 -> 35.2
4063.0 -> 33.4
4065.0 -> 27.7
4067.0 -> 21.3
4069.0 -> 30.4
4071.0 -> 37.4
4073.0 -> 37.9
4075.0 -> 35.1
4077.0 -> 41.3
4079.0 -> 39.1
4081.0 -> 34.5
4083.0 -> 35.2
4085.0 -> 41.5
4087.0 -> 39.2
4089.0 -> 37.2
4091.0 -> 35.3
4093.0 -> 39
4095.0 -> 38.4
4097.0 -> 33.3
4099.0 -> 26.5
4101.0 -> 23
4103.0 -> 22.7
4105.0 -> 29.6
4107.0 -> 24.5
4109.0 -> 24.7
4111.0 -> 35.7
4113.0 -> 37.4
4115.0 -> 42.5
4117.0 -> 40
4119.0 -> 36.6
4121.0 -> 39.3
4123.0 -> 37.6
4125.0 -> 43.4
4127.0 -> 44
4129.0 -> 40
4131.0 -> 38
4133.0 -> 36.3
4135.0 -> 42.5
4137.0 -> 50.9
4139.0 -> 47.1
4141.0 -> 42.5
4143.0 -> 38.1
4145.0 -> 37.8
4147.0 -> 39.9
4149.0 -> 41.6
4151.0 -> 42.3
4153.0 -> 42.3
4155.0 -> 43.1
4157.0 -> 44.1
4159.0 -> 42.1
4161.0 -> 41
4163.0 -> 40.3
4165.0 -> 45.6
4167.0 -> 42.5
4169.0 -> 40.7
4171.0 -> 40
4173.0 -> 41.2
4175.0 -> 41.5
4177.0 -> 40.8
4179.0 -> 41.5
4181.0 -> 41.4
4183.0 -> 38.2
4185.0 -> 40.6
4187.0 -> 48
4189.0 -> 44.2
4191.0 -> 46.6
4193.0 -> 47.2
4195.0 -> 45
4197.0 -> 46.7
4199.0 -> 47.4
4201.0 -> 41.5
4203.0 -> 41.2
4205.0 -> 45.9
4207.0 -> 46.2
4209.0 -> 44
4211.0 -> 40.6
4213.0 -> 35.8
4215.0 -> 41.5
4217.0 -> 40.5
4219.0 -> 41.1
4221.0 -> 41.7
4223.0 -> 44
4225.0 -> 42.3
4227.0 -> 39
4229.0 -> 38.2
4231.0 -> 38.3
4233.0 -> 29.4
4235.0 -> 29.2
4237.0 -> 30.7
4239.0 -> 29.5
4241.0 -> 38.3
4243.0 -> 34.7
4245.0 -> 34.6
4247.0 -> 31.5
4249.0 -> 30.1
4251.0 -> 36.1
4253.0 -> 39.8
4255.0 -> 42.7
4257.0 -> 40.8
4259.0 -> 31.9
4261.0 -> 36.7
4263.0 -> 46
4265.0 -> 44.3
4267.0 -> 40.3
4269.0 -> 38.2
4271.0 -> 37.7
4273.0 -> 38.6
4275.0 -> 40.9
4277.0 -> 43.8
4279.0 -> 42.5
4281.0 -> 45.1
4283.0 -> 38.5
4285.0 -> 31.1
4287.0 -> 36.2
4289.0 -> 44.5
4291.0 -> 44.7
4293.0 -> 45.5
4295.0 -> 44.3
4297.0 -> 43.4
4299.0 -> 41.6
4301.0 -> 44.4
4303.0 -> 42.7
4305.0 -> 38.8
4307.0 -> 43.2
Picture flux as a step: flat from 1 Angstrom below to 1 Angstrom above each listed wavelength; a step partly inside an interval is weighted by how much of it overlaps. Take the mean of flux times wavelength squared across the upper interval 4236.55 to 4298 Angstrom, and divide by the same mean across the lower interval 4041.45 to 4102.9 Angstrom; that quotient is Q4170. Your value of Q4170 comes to 1.2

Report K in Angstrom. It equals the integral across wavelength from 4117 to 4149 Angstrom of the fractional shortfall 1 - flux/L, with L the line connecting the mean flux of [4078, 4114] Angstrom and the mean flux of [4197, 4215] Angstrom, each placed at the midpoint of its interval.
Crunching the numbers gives -3.9 Angstrom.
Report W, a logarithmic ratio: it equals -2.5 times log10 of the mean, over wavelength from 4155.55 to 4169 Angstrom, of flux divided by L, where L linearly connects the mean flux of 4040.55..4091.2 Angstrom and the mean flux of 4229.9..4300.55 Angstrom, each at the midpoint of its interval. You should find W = -0.13 mag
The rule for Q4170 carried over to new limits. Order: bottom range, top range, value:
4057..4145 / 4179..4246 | 1.18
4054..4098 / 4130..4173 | 1.24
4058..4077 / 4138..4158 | 1.33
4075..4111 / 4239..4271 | 1.22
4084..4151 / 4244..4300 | 1.15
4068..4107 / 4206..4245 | 1.19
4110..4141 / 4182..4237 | 1.06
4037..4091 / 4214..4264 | 1.09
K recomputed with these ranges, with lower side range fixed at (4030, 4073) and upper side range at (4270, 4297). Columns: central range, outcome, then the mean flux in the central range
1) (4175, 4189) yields -1.06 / 41.9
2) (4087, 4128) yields 3.00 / 34.6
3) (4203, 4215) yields -0.84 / 42.3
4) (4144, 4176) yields -2.61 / 41.6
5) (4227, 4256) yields 4.01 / 34.7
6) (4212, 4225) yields -0.37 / 40.9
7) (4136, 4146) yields -1.37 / 43.3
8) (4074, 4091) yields -0.41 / 37.7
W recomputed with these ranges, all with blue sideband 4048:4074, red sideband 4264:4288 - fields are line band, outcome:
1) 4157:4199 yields -0.15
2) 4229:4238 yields 0.19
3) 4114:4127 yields -0.12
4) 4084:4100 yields -0.03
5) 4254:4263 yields 0.01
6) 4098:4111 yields 0.34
